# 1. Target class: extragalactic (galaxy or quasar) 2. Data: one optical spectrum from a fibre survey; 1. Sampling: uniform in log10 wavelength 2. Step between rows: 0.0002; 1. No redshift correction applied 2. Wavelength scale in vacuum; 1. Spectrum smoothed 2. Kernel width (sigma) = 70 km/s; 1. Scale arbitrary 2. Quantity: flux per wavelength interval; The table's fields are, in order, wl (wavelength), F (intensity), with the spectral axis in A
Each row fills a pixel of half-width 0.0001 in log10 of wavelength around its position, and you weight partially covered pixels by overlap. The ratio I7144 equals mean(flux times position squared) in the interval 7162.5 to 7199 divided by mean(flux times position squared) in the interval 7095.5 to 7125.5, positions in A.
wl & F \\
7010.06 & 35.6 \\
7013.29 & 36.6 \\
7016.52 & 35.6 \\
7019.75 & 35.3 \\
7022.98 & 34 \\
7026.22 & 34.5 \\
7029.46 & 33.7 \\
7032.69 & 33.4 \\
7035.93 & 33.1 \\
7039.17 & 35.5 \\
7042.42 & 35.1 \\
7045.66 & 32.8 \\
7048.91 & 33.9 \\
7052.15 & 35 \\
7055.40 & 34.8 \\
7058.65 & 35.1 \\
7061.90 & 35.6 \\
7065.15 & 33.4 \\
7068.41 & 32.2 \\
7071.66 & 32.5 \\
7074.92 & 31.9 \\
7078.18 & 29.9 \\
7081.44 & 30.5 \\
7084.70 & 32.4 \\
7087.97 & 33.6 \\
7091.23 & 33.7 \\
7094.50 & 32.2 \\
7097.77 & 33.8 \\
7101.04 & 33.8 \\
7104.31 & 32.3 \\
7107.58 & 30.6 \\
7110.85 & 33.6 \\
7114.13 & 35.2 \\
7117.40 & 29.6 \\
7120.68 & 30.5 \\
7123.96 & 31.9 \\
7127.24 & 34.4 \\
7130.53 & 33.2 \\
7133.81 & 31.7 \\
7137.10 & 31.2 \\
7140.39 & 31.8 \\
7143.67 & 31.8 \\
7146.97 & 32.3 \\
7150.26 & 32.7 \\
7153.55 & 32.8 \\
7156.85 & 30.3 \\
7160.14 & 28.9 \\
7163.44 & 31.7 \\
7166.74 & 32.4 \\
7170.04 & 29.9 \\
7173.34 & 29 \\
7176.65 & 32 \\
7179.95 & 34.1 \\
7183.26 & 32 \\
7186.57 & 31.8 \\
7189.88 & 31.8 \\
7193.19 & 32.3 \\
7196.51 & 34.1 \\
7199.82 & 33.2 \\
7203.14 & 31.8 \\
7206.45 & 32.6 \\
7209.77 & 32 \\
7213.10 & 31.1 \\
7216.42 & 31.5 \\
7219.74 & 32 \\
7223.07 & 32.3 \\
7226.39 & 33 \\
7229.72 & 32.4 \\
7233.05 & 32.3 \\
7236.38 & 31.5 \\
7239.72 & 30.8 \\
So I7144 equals 1.0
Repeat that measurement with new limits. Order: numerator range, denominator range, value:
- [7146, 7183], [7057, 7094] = 0.98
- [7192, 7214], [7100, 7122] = 1.03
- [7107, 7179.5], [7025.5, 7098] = 0.97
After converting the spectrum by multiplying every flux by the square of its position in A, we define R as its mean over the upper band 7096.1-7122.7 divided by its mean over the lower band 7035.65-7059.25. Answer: 0.96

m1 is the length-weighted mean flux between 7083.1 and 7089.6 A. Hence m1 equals 33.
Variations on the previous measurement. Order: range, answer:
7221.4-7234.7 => 32.5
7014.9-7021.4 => 35.5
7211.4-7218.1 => 31.3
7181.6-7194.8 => 32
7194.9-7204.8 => 33.1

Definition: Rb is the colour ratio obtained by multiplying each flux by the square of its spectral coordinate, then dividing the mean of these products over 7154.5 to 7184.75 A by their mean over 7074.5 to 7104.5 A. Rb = 0.98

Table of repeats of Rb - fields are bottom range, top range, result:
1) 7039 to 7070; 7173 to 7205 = 0.98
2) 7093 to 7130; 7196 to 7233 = 1.02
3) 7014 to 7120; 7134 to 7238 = 0.99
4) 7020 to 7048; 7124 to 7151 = 0.98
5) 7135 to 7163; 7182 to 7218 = 1.04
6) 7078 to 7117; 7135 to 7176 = 0.97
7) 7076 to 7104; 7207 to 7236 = 1.02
